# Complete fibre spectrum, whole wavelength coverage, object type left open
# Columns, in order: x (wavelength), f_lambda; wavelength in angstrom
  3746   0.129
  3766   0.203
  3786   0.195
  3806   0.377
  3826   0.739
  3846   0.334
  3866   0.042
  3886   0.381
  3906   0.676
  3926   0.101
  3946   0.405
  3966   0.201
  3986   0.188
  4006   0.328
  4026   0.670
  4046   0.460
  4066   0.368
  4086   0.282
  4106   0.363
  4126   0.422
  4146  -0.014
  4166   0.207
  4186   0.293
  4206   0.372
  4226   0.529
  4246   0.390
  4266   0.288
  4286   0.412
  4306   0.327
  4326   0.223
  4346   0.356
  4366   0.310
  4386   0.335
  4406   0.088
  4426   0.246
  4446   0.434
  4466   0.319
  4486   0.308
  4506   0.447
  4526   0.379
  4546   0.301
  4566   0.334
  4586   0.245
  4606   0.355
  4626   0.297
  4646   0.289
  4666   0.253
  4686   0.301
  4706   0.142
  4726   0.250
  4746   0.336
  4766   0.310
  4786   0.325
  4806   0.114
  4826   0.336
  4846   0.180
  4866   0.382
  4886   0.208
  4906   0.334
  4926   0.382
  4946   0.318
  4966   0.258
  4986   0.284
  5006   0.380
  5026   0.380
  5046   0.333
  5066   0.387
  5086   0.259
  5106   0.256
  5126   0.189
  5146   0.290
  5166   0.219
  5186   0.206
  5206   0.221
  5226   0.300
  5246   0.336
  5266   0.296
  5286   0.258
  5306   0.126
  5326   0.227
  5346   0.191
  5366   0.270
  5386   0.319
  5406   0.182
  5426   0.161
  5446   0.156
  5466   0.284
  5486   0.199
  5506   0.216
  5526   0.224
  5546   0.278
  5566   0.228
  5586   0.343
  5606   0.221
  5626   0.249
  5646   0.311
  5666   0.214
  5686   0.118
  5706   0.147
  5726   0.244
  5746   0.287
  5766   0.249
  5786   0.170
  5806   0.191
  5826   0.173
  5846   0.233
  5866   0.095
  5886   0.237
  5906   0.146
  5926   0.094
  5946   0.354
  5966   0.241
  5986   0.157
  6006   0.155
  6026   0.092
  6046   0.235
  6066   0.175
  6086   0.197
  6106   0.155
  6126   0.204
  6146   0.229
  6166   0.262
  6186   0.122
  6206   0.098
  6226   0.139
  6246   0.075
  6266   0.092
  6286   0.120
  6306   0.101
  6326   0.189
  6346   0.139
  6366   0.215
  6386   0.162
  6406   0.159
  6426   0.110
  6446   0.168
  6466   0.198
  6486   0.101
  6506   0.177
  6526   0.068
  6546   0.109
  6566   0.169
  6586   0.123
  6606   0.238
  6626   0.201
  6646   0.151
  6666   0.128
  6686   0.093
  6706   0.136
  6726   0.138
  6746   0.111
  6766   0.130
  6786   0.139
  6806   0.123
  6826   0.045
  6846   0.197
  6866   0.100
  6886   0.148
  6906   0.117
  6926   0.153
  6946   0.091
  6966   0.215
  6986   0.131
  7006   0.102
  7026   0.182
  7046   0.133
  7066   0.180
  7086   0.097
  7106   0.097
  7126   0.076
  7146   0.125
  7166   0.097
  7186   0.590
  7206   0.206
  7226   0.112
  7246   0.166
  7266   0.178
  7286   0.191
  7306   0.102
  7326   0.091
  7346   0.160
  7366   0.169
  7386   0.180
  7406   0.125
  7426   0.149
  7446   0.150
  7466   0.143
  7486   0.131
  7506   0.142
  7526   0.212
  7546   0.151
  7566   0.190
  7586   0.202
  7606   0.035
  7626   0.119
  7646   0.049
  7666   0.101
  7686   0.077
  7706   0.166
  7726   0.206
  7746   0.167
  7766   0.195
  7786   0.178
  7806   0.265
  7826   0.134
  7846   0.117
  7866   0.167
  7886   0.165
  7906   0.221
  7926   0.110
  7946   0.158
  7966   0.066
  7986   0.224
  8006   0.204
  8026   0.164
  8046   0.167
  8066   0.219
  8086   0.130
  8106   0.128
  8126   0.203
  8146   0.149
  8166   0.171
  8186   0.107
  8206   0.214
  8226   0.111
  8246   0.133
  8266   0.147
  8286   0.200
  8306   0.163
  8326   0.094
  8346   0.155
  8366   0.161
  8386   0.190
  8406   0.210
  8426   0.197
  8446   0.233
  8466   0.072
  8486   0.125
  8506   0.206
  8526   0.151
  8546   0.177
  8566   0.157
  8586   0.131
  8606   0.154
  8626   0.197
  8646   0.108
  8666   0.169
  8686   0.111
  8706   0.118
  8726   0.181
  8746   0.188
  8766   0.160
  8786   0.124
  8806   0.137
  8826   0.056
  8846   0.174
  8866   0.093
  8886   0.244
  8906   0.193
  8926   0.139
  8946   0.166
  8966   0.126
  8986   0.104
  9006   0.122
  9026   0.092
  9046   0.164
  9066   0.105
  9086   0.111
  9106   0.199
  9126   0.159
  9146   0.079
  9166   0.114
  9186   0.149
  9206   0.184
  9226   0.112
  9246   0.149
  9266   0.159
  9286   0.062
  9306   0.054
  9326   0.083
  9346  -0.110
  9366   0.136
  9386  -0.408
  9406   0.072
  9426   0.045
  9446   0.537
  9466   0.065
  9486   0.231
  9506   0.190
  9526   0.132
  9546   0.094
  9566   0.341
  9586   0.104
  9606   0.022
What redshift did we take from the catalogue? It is 0.929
